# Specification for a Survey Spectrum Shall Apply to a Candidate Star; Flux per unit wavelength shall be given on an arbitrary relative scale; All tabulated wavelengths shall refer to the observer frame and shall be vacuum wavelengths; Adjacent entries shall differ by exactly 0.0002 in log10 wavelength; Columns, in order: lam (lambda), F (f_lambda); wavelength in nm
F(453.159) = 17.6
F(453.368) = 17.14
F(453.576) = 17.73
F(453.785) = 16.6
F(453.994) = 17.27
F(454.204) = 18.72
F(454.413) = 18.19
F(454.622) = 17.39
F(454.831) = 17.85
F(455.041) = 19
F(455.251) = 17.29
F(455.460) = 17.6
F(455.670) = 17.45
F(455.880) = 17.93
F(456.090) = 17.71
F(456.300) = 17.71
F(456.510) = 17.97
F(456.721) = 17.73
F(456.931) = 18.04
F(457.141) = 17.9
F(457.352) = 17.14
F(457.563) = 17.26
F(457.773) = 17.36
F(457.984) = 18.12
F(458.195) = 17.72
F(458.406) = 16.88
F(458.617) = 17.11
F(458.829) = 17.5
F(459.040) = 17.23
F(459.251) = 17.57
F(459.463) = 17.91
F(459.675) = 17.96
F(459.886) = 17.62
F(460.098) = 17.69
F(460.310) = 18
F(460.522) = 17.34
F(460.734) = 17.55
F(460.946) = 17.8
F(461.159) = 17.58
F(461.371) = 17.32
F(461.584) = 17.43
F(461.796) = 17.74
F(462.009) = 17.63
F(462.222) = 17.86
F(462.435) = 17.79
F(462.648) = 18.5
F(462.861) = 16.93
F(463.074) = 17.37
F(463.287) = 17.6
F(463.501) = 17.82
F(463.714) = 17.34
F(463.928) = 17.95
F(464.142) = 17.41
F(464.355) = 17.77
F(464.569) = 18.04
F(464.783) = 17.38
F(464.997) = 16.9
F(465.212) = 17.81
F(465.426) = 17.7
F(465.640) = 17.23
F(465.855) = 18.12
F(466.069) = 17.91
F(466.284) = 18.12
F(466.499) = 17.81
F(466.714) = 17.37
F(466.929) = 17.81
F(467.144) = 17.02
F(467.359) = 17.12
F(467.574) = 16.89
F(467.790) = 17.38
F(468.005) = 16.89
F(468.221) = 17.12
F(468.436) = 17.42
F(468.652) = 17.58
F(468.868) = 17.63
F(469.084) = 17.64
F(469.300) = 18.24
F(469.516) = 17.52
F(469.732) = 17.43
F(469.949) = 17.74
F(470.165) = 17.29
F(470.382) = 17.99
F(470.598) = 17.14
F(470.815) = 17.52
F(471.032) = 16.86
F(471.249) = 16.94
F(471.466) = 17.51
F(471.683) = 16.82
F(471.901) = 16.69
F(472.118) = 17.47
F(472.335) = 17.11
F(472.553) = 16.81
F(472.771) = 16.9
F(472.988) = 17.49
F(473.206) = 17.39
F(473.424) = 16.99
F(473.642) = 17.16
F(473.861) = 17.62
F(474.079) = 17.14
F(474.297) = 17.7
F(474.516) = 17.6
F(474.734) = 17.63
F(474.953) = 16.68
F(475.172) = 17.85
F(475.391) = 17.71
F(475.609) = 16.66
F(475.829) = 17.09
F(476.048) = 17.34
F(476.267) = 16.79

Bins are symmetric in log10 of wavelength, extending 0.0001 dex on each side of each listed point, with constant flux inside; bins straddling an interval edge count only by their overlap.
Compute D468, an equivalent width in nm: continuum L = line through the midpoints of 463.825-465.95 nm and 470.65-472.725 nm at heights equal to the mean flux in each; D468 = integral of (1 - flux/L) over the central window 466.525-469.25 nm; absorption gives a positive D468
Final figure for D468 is 0.00 nm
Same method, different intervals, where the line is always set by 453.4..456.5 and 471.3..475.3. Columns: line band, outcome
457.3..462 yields 0.02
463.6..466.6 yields -0.04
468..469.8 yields -0.02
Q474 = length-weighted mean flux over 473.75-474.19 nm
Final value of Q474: 17.4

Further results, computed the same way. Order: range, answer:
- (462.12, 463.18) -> 17.7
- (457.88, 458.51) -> 17.6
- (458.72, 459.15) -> 17.4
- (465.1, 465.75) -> 17.6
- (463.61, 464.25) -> 17.6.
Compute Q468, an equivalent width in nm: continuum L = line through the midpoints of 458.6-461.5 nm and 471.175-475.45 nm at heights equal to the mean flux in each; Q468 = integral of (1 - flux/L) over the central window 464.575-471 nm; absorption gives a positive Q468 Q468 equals -0.04 nm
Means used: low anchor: 17.6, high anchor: 17.3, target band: 17.5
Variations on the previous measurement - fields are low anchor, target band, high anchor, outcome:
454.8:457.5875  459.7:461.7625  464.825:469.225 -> 0.00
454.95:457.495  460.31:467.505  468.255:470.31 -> 0.02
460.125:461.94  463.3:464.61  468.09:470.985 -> -0.01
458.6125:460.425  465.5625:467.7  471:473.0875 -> -0.03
